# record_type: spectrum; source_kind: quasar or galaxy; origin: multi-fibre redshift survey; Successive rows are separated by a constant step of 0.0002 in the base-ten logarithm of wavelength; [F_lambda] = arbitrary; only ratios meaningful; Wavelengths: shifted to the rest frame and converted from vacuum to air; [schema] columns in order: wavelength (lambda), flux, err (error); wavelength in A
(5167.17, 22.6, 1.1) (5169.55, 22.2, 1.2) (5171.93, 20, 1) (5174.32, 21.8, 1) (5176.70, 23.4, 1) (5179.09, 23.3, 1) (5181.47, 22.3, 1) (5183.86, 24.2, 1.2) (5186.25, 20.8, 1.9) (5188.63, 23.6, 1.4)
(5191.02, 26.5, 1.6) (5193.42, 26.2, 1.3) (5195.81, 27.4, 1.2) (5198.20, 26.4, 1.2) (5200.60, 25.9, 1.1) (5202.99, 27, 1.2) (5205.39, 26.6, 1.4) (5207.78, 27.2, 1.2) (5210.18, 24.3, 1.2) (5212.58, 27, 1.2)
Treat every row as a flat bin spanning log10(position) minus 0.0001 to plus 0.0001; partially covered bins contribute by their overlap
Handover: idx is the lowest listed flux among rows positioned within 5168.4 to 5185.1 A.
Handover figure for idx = 20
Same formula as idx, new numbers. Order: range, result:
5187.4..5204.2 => 23.6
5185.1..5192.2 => 20.8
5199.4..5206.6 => 25.9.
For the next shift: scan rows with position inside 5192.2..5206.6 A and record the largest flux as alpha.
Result 27.4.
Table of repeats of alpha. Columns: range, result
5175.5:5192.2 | 26.5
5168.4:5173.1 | 22.2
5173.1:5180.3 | 23.4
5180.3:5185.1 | 24.2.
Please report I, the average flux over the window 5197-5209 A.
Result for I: 26.6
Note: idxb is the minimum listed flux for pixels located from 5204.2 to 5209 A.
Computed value 26.6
